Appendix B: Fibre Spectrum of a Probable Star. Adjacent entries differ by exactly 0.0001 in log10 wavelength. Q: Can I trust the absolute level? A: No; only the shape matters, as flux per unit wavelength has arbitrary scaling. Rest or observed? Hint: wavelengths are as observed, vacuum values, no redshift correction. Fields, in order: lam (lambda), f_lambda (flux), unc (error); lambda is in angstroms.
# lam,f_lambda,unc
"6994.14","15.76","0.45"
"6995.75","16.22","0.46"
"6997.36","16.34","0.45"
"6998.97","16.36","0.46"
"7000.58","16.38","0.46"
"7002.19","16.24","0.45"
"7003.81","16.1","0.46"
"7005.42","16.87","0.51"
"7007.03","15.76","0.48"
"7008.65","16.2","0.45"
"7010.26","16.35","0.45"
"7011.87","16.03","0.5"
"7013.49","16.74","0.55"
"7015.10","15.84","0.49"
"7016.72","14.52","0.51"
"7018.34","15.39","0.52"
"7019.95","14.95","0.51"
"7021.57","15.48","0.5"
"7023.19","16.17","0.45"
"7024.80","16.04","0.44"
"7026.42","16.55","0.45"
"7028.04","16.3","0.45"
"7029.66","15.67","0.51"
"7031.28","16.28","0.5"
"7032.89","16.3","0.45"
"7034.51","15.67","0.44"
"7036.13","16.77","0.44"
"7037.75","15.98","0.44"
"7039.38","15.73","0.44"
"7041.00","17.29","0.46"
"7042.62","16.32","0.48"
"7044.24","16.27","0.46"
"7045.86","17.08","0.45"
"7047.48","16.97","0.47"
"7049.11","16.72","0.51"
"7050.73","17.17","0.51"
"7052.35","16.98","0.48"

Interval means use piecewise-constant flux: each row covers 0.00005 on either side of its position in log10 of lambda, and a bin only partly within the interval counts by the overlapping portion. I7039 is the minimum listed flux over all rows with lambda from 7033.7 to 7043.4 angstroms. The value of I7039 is 15.67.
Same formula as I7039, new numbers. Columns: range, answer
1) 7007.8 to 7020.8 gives 14.52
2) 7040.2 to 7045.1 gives 16.27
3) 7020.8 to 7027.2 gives 15.48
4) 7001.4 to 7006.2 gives 16.1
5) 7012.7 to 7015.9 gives 15.84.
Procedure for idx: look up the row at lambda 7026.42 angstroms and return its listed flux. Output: 16.55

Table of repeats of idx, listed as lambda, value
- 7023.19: 16.17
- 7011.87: 16.03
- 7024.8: 16.04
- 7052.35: 16.98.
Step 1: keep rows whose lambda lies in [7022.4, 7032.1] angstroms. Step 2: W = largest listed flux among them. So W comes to 16.55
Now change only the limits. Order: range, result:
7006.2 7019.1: 16.74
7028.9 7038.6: 16.77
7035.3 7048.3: 17.29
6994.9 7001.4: 16.38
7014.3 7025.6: 16.17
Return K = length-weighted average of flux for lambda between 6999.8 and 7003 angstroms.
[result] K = 16.3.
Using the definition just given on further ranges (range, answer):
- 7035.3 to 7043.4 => 16.4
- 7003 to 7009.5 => 16.2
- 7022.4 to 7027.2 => 16.3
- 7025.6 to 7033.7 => 16.2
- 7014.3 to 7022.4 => 15.2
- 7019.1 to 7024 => 15.6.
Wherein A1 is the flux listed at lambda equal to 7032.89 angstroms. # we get 16.3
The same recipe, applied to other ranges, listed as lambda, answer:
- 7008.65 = 16.2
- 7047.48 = 16.97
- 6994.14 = 15.76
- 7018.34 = 15.39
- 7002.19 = 16.24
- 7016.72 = 14.52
